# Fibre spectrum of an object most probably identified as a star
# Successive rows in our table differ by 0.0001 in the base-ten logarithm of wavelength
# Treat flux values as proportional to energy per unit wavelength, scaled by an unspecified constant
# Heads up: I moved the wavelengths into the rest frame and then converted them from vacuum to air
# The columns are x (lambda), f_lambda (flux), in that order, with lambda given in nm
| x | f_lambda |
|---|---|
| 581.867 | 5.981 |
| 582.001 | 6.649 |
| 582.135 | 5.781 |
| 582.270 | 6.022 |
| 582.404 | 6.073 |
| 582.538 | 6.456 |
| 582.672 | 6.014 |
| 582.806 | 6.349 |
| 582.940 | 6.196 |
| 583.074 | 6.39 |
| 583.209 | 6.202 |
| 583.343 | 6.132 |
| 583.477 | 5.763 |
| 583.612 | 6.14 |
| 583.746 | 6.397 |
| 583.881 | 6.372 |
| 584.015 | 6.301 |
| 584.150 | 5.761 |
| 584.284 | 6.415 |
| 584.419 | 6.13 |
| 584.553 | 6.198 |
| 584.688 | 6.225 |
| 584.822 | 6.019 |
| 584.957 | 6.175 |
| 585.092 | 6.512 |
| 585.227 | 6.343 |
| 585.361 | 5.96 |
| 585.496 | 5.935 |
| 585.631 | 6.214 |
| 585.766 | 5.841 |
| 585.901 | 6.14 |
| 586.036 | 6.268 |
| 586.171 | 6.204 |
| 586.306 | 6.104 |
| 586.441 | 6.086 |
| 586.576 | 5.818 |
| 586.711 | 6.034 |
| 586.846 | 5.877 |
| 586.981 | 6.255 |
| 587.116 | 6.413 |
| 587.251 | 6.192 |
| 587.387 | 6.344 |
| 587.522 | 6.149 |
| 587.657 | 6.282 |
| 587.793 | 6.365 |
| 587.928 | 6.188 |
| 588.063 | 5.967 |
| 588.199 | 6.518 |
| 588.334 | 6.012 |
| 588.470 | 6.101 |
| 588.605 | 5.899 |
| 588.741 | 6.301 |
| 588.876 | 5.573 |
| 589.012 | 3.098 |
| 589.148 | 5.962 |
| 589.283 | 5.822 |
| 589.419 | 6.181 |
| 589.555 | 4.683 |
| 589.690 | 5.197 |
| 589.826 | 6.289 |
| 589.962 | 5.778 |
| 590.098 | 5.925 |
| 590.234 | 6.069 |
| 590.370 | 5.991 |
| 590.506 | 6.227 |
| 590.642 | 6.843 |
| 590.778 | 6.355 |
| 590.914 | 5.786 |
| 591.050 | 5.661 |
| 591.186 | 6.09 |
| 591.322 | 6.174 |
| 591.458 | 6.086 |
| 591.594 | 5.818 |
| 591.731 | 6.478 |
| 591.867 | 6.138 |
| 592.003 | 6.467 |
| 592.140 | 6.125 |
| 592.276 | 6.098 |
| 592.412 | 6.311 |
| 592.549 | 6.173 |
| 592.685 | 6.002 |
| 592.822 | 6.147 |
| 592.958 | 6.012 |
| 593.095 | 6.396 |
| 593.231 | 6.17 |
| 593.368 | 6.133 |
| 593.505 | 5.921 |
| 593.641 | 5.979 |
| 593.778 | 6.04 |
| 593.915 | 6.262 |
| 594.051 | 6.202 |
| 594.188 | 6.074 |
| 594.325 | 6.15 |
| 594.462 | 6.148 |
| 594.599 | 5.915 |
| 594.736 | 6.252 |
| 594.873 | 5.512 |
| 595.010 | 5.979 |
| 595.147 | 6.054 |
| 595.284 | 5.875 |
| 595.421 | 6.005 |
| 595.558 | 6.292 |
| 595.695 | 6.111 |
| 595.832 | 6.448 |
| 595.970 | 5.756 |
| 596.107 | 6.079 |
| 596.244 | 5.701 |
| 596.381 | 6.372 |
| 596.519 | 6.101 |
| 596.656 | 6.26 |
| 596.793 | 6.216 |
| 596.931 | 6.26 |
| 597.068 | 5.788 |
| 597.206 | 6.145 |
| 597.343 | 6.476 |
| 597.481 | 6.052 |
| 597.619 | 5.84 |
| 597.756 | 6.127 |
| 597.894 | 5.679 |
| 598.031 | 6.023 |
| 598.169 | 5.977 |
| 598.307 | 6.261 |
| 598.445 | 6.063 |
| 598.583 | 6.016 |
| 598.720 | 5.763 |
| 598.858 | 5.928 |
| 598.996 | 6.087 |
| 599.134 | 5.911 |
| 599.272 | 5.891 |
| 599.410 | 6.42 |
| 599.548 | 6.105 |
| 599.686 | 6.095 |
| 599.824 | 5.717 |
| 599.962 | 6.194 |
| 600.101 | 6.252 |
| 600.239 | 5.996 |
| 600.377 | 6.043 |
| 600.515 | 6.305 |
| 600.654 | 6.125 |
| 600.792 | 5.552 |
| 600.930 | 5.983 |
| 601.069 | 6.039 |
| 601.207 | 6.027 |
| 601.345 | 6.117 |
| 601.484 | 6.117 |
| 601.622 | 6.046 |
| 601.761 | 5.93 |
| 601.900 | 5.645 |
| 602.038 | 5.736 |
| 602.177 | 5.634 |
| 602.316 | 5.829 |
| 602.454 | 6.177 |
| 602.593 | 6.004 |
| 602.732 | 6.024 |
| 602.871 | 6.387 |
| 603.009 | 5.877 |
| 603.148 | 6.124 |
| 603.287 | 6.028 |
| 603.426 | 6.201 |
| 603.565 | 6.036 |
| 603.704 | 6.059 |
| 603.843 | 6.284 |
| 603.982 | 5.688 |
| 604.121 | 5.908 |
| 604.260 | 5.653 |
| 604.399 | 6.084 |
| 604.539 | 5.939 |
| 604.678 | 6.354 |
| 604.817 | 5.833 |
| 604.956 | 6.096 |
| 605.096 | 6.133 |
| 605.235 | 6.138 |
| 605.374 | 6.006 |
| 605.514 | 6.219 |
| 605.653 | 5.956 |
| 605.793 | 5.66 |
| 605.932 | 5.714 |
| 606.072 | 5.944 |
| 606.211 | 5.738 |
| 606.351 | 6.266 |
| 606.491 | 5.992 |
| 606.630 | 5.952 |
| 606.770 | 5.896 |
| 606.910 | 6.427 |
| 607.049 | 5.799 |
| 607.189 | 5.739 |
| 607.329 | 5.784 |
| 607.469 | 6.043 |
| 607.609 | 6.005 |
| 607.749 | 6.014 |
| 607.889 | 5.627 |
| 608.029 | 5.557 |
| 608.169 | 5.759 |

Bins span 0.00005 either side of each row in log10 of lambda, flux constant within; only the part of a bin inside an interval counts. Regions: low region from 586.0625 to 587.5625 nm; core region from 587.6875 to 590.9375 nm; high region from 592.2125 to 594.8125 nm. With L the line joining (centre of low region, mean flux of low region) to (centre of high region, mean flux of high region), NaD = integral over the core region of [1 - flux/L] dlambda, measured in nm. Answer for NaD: 0.131 nm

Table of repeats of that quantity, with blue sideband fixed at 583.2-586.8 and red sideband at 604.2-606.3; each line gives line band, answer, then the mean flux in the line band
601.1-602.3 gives 0.02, 5.91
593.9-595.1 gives 0.00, 6.05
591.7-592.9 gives -0.03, 6.21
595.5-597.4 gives -0.03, 6.14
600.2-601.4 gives 0.00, 6.02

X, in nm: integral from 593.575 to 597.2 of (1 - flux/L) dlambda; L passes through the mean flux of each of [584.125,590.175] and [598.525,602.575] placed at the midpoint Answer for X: -0.05 nm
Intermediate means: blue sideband 6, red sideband 5.99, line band 6.07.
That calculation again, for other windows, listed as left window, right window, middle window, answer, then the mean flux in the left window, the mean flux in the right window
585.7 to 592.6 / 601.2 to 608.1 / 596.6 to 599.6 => -0.03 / 6.01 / 5.97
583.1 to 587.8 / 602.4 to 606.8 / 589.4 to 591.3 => 0.06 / 6.16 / 6.01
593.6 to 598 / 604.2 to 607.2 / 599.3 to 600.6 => -0.02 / 6.07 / 5.98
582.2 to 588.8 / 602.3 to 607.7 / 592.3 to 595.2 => 0.00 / 6.16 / 6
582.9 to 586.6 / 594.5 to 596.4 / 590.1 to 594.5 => -0.06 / 6.15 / 6.02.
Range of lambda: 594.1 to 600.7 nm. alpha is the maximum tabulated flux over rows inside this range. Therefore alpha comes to 6.476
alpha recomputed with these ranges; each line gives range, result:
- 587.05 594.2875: 6.843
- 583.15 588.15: 6.512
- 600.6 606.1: 6.387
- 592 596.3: 6.467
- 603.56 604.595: 6.284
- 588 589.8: 6.518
